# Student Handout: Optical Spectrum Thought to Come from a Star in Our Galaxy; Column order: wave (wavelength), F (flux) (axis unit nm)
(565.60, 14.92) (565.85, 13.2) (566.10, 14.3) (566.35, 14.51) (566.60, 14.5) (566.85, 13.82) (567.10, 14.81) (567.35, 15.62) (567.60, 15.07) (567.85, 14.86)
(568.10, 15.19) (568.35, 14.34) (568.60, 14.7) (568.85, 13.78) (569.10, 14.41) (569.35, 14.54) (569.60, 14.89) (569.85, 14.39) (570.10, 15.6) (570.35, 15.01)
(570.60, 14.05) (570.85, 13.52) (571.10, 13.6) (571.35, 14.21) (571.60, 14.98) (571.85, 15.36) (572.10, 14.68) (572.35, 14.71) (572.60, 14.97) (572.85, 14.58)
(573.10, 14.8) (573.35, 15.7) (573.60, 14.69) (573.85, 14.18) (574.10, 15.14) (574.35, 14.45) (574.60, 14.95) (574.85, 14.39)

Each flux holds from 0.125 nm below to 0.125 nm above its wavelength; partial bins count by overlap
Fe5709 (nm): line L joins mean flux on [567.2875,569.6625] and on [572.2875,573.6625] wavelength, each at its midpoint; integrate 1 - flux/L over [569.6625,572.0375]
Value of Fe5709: 0.046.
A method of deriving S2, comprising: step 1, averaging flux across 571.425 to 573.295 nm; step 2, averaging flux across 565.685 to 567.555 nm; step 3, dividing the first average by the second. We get 1.0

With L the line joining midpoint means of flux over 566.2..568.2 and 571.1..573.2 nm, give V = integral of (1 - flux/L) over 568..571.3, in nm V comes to 0.067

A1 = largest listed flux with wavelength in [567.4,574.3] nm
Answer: 15.7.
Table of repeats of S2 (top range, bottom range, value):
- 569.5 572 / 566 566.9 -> 1.02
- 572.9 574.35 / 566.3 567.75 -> 1.01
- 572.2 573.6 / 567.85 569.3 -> 1.03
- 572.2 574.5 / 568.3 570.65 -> 1.01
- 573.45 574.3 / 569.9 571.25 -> 1.02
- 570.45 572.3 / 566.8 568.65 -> 0.97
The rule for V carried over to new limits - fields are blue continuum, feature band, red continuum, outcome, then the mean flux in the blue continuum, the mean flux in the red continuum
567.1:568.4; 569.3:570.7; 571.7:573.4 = 0.02 nm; 15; 14.9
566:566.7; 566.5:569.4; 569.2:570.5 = 0.00 nm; 14.4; 14.9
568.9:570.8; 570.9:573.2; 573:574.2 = 0.03 nm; 14.6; 14.9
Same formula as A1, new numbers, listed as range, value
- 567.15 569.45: 15.62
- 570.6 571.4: 14.21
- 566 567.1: 14.81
